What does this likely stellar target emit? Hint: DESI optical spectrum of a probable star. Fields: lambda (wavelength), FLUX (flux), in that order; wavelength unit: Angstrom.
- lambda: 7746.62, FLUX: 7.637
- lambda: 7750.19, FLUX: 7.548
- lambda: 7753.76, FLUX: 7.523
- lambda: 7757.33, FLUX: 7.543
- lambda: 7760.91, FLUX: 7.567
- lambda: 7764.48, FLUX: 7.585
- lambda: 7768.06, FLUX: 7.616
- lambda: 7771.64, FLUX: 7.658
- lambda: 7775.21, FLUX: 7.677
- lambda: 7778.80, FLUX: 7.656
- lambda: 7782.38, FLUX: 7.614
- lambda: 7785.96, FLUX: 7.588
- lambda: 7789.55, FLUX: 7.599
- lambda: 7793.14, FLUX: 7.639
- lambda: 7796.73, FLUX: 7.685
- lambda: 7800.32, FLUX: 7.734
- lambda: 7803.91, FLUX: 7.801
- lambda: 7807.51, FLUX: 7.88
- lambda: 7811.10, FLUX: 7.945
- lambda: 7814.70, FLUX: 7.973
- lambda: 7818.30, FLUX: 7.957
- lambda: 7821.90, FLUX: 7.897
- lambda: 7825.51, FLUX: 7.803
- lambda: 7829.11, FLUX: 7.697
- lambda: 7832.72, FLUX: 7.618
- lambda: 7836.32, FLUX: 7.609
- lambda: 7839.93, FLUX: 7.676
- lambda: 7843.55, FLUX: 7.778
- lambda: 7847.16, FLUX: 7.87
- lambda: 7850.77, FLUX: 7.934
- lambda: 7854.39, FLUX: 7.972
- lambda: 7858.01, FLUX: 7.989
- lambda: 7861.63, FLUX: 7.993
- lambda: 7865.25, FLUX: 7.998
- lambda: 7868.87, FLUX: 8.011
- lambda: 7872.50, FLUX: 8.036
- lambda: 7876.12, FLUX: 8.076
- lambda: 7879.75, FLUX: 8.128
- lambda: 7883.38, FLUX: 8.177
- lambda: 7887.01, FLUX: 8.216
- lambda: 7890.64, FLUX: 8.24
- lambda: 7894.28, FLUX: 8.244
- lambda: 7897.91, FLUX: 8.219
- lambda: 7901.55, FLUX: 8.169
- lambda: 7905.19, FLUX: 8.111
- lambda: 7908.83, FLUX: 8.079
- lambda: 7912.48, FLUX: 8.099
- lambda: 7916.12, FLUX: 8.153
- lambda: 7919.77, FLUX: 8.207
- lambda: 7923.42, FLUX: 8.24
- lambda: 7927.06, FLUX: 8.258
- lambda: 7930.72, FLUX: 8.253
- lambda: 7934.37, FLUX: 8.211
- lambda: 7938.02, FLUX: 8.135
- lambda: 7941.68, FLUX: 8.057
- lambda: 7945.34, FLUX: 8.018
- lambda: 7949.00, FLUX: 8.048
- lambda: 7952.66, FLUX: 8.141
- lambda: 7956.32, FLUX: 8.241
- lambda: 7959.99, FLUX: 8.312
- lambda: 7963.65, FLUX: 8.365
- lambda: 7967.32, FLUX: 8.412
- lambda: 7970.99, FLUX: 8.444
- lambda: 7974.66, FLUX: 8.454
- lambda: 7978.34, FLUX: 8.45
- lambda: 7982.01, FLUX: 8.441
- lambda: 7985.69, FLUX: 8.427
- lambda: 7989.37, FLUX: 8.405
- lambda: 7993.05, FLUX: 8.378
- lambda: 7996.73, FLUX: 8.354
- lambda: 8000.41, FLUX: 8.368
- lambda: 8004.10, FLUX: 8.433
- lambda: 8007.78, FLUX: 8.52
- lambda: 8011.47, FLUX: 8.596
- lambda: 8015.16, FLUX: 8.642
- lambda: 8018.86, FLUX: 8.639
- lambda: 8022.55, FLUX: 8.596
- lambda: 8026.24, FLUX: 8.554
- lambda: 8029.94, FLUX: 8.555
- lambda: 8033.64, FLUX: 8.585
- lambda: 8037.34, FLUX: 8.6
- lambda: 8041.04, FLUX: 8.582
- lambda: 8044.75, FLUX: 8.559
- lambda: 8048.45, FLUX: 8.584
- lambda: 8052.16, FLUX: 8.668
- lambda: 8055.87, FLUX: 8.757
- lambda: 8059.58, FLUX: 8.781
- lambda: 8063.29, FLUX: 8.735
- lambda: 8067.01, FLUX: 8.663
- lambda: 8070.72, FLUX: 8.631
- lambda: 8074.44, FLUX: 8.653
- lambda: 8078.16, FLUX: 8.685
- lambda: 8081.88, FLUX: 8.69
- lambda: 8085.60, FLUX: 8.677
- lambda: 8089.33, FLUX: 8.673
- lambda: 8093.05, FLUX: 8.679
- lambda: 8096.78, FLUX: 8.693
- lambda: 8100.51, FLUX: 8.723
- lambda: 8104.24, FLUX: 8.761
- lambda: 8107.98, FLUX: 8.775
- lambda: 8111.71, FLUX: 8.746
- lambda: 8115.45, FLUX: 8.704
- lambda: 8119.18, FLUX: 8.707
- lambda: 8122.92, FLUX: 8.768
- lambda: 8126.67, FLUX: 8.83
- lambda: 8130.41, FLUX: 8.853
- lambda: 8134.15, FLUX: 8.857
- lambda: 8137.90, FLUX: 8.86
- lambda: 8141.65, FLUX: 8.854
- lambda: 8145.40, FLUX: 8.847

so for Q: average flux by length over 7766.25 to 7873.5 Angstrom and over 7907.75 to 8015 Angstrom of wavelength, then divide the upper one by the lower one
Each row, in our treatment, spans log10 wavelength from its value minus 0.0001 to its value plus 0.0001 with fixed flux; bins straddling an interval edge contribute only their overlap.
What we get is 1.06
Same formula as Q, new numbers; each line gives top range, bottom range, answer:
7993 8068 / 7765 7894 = 1.09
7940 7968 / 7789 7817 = 1.05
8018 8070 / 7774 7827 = 1.11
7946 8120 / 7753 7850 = 1.11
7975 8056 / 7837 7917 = 1.06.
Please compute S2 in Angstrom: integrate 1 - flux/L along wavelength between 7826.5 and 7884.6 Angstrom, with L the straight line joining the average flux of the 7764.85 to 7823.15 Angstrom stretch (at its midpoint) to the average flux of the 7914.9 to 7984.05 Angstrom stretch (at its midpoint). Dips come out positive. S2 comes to 0.3 Angstrom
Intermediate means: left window 7.74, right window 8.26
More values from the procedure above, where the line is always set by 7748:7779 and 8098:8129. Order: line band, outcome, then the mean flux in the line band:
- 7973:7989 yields -0.2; 8.44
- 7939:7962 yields 0.2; 8.14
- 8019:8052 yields -0.4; 8.59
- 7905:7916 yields 0.0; 8.1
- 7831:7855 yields 0.3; 7.77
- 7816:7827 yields -0.2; 7.89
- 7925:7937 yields -0.1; 8.24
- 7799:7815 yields -0.3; 7.86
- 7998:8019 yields -0.3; 8.52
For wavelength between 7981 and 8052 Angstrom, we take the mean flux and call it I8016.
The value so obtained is 8.52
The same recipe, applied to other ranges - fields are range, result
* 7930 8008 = 8.31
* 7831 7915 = 8.01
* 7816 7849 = 7.77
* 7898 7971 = 8.19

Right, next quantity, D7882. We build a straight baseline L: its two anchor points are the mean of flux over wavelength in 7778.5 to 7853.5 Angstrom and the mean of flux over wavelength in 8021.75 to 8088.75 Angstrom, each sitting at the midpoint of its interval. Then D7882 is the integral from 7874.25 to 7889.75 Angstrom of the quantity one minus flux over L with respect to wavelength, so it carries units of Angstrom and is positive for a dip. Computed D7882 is -0.3 Angstrom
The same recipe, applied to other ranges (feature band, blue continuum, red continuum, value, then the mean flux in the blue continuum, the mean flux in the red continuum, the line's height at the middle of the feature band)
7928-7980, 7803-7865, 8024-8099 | 0.13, 7.85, 8.65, 8.27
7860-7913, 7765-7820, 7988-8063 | -0.35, 7.73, 8.56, 8.07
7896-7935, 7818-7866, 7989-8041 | -0.26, 7.83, 8.52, 8.13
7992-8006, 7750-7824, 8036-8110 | 0.07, 7.7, 8.68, 8.43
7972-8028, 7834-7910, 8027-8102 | -0.26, 8.02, 8.66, 8.44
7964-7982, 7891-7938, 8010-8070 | -0.09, 8.19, 8.63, 8.39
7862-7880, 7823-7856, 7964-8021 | -0.28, 7.77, 8.46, 7.92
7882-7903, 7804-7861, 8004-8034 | -0.35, 7.84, 8.58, 8.08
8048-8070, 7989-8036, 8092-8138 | -0.19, 8.51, 8.76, 8.63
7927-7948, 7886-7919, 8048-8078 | 0.35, 8.17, 8.69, 8.28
